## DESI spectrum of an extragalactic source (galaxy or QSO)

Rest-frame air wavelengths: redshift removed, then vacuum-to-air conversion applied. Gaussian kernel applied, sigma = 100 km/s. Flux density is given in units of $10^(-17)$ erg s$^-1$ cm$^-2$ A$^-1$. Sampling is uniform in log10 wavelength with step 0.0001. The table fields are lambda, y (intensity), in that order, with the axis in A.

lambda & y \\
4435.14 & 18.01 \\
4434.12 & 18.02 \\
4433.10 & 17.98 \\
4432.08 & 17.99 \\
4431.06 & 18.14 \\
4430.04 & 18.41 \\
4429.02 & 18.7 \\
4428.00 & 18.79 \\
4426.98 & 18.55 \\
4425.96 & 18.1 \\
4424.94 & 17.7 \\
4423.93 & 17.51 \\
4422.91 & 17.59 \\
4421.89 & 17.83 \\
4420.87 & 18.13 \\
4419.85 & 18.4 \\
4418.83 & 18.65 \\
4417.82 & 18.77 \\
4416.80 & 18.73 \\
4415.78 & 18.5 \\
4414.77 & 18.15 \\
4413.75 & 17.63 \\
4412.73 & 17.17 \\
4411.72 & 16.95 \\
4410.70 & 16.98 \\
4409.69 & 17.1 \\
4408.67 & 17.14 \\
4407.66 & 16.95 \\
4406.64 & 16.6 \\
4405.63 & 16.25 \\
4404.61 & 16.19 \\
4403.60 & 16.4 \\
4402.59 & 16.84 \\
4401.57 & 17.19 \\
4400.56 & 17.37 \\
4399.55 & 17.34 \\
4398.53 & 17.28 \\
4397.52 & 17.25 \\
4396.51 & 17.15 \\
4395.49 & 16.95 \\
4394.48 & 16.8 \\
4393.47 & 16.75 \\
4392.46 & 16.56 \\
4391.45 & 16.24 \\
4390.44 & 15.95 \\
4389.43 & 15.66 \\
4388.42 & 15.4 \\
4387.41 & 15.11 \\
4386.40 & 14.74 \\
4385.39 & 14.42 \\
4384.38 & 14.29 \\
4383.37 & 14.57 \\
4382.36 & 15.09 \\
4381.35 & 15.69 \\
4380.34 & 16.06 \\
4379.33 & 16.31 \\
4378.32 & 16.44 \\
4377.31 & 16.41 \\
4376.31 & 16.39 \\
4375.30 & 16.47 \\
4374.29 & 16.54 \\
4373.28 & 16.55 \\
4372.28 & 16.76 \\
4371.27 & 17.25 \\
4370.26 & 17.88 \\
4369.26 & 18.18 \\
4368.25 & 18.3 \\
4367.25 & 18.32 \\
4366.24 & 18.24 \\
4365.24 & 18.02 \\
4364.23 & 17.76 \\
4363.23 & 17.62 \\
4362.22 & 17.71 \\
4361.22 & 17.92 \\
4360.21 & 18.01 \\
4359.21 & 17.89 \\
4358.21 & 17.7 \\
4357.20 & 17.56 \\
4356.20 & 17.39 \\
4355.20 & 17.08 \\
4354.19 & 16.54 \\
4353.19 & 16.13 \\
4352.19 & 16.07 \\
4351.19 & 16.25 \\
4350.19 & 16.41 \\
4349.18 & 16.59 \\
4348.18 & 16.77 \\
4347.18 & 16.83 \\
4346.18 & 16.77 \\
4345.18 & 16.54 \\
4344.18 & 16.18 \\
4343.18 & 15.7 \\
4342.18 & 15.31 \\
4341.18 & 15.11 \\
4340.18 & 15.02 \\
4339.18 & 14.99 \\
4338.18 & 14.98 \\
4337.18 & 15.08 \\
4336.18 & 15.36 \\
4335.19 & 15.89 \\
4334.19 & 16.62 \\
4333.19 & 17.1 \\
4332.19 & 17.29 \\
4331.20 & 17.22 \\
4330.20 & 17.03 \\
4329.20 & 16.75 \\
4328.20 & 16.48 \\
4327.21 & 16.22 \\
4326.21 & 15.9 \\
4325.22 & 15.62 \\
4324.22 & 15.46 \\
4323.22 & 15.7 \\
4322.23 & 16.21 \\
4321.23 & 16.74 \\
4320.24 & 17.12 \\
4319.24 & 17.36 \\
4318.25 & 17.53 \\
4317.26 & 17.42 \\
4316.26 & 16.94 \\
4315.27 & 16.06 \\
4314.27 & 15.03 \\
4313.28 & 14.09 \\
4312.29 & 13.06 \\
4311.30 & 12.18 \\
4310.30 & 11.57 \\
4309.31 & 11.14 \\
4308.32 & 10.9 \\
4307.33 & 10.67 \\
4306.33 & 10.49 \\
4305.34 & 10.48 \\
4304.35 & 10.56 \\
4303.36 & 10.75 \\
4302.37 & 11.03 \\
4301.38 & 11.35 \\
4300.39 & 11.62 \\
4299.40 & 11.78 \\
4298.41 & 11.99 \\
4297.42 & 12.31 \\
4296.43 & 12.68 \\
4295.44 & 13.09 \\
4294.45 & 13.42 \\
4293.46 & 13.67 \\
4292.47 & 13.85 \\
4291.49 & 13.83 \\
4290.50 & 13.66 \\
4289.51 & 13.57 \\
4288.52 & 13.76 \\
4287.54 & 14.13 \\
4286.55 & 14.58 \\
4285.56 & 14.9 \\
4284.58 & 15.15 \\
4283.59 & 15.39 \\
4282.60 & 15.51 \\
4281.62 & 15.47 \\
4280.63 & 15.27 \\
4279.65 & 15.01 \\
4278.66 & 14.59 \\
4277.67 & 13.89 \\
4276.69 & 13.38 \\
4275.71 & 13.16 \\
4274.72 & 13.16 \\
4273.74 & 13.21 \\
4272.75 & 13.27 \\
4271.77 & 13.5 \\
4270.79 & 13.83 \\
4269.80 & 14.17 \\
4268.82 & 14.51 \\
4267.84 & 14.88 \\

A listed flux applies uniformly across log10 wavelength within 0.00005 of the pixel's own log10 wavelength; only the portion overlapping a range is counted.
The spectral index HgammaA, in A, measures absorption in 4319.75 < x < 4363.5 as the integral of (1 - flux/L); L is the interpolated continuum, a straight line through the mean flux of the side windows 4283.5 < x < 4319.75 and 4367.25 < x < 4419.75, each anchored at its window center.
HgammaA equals -5.0 A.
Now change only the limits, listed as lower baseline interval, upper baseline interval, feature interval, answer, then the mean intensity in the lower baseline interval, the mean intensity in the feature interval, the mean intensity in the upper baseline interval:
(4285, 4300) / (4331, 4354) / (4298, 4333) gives 1.1 A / 13.4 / 14.3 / 16.1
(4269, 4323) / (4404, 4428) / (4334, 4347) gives -0.4 A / 13.7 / 15.7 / 17.7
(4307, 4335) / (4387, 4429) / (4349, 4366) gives -1.1 A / 15.4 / 17.2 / 17.3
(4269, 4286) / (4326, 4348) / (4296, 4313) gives 4.1 A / 14.3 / 11.5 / 16.1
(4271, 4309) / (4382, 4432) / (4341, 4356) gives -1.2 A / 13.1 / 16.3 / 17.1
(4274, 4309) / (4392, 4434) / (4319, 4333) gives -2.1 A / 13.1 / 16.5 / 17.6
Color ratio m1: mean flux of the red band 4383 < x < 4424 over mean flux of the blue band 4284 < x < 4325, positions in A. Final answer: 1.24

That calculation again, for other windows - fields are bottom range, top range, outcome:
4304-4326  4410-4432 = 1.27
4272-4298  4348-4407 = 1.19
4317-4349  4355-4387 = 1.04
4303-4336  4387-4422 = 1.15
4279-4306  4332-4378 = 1.26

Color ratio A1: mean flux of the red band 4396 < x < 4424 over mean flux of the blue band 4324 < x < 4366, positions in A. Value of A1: 1.05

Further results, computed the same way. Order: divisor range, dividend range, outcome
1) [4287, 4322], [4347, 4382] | 1.28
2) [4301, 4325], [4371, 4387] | 1.15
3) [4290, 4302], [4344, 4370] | 1.36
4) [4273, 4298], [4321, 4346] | 1.14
